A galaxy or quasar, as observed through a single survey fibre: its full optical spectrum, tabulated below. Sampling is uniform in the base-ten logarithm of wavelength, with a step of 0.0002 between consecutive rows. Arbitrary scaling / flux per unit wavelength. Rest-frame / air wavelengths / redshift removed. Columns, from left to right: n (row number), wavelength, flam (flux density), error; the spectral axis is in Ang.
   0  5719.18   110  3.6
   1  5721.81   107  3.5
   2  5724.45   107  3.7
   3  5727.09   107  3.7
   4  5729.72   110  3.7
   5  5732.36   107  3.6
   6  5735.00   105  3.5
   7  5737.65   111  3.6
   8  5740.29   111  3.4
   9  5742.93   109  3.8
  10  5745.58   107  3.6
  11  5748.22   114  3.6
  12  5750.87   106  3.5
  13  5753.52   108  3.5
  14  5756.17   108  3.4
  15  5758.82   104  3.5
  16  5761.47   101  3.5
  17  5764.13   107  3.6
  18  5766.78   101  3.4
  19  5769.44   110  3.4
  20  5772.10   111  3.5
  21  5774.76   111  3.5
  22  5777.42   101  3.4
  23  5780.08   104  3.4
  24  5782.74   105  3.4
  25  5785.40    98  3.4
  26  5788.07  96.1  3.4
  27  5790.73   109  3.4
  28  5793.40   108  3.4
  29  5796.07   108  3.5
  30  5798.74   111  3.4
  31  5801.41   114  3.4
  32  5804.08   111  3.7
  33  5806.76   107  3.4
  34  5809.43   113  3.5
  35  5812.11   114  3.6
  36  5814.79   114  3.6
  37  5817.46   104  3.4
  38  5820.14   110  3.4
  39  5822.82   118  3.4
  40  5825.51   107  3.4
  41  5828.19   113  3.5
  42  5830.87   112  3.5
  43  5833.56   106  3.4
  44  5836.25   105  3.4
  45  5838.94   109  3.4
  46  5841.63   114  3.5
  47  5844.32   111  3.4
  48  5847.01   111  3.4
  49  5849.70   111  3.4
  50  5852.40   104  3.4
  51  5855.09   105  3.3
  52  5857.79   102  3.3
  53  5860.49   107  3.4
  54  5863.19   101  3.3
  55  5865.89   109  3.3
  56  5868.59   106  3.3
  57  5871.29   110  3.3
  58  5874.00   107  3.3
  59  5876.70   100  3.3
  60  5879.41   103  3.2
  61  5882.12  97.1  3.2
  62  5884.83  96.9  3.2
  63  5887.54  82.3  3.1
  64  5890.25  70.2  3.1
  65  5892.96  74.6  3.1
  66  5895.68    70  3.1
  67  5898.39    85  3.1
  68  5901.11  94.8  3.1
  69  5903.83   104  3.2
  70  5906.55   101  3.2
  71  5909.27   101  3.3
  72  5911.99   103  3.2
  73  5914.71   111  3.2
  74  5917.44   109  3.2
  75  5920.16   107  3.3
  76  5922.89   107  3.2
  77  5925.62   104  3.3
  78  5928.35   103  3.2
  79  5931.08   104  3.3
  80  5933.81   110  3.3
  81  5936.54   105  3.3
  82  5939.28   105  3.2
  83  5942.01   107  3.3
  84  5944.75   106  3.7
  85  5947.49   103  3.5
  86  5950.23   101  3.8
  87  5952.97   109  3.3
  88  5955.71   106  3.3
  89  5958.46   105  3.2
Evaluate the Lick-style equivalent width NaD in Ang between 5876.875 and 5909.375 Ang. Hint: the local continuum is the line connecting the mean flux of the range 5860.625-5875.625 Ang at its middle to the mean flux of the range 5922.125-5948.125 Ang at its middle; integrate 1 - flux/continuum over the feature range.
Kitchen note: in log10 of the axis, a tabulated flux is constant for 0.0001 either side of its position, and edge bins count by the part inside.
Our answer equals 4.96 Ang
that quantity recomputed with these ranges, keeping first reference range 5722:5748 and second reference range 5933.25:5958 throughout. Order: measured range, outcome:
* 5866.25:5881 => 0.2 Ang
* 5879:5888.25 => 1.0 Ang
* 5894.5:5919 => 1.9 Ang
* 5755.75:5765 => 0.3 Ang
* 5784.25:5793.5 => 0.5 Ang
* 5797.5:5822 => -0.8 Ang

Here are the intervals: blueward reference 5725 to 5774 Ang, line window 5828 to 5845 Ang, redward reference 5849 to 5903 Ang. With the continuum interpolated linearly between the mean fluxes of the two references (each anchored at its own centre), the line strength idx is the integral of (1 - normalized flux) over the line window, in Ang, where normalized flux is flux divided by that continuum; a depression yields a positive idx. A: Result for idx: -1.6 Ang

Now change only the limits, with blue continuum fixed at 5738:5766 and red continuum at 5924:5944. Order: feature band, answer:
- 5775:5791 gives 0.7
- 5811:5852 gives -1.5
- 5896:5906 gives 1.3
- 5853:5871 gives 0.2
